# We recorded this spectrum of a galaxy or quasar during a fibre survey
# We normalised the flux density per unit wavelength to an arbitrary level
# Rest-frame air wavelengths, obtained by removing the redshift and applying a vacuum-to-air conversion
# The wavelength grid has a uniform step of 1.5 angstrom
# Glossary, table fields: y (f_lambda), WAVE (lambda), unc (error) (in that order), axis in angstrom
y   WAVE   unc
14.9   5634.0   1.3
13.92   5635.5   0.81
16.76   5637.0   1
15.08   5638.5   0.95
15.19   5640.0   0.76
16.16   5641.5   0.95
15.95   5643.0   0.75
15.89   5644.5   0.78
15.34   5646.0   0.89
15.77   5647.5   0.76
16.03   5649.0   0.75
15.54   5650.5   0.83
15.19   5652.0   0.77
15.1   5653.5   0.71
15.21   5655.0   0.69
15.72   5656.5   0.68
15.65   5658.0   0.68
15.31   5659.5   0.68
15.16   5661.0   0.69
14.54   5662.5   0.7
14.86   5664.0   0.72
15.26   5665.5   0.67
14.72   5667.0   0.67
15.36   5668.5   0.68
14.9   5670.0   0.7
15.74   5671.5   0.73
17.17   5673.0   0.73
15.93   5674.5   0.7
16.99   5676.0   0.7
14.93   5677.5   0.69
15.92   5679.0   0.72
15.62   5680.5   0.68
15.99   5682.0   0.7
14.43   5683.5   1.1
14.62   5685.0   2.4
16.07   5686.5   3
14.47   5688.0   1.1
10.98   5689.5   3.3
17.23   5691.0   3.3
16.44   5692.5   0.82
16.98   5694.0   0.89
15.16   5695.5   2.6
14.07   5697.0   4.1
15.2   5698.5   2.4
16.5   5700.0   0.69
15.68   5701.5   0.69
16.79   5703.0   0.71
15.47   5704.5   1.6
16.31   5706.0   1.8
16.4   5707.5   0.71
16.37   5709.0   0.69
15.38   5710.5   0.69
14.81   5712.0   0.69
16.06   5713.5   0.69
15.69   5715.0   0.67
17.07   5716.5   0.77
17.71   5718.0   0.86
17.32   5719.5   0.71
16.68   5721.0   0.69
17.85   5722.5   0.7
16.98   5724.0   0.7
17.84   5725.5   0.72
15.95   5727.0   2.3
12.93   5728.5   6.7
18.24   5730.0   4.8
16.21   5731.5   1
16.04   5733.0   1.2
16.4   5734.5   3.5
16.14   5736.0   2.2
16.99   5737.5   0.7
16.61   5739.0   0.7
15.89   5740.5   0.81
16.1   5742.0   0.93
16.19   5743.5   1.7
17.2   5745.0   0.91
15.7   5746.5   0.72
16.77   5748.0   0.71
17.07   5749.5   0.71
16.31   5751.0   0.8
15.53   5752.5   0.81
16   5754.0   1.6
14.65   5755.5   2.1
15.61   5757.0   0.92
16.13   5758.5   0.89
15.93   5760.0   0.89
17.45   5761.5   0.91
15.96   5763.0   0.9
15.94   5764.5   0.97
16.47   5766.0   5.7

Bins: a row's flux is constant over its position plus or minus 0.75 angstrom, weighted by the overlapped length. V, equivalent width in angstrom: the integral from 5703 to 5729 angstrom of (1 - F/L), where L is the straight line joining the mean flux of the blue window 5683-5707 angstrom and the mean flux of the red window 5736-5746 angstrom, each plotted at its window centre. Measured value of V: -0.72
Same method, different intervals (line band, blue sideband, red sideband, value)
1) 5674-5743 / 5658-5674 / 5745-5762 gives -1.2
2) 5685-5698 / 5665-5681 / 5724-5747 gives 0.6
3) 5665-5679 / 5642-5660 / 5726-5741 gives 0.0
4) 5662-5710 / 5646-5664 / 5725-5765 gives 0.3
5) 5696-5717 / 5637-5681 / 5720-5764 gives 0.2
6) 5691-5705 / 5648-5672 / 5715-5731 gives 0.3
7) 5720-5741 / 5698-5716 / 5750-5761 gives -0.8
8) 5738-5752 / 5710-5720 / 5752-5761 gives -0.5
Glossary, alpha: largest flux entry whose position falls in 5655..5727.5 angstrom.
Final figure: 17.85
